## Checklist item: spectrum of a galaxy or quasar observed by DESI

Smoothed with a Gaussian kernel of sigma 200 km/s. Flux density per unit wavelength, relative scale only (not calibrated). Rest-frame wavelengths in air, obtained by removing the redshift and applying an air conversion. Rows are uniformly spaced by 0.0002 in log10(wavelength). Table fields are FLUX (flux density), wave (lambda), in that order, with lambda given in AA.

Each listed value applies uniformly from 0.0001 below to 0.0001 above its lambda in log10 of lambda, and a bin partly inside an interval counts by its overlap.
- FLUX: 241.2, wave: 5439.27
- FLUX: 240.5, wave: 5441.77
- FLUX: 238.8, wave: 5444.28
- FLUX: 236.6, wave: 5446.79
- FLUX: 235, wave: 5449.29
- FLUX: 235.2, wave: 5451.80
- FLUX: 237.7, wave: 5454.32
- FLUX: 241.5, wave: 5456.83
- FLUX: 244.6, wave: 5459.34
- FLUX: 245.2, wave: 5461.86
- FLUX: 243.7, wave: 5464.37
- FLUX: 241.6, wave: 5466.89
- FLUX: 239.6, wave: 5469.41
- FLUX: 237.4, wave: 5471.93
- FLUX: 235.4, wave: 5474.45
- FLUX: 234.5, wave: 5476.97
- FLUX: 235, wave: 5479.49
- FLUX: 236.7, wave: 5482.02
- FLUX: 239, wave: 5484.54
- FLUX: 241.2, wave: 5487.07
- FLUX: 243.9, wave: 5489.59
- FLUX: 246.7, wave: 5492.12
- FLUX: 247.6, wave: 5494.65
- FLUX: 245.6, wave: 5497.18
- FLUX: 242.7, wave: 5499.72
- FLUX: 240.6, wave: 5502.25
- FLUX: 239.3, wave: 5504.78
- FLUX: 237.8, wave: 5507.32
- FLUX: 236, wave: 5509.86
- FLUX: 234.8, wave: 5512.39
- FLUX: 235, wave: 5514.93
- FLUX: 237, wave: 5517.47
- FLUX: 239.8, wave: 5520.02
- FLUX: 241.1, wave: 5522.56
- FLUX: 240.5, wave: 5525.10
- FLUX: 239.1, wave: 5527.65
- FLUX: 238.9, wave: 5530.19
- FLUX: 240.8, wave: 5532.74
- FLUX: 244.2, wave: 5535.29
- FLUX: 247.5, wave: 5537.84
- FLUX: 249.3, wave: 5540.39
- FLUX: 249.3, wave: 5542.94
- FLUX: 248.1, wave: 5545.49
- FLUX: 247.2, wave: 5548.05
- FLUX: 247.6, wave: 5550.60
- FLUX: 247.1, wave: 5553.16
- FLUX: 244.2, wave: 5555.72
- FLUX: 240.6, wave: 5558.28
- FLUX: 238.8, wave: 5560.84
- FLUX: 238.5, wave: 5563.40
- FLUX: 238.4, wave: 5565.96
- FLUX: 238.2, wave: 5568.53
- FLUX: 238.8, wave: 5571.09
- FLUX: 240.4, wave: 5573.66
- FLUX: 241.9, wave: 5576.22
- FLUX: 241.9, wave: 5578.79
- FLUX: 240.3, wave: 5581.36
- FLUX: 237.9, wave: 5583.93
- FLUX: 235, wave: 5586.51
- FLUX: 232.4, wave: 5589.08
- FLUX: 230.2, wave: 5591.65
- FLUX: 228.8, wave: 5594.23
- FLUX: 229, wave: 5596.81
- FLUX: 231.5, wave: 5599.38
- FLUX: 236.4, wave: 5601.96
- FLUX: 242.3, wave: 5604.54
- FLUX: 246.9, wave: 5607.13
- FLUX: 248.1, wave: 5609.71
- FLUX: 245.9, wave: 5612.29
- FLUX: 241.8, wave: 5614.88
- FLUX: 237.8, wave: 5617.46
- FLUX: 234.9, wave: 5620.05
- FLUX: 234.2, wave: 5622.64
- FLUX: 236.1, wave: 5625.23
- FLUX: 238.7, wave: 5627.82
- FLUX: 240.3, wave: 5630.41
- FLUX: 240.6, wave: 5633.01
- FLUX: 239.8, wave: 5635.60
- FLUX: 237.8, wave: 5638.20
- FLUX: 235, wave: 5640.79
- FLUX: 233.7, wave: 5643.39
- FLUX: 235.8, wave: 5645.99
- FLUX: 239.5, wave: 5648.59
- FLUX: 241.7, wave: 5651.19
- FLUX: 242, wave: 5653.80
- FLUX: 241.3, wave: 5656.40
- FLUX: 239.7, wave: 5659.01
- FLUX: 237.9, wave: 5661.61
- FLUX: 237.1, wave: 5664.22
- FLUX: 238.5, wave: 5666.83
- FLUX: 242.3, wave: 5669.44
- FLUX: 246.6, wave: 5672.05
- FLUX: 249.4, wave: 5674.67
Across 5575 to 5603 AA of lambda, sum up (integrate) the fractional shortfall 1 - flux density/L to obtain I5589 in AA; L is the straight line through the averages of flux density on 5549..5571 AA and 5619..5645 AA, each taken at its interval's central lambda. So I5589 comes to 0.6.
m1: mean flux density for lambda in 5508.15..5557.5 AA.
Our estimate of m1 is 242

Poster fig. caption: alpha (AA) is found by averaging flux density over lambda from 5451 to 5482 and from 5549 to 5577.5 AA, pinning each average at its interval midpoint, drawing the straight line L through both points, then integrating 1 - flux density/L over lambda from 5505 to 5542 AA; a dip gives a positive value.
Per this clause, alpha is 0.05 AA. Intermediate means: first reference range 239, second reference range 241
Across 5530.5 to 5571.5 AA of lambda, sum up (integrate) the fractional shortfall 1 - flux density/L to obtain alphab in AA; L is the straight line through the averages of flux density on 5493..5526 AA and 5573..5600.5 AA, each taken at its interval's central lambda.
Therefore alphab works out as -1.1 AA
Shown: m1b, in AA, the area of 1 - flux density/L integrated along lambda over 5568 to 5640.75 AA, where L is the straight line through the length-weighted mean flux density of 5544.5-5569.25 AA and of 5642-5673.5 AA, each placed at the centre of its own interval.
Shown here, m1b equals 1.0 AA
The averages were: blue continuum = 243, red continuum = 240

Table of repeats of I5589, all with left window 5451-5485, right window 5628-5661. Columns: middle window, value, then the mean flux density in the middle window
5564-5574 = 0.0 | 239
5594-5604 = 0.3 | 233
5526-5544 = -0.4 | 244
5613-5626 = 0.1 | 237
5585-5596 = 0.3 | 231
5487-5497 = -0.3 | 246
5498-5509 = -0.1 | 240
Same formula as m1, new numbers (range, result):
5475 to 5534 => 240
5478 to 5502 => 242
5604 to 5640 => 240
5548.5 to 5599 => 238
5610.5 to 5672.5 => 239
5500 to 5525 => 238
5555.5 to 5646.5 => 238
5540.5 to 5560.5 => 246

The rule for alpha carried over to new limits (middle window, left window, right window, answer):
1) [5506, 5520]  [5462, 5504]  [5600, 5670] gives 0.24 AA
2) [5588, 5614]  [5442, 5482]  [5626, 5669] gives 0.16 AA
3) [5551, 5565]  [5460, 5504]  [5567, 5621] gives -0.18 AA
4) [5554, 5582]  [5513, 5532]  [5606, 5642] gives -0.13 AA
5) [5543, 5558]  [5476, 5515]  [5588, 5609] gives -0.58 AA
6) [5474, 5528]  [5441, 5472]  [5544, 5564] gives 0.51 AA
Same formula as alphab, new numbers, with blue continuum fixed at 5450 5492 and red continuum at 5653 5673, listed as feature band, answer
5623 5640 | 0.14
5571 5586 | 0.01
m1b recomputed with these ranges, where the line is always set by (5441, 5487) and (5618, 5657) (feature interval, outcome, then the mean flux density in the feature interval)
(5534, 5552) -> -0.7 AA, 248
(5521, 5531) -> -0.1 AA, 240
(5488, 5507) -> -0.4 AA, 243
